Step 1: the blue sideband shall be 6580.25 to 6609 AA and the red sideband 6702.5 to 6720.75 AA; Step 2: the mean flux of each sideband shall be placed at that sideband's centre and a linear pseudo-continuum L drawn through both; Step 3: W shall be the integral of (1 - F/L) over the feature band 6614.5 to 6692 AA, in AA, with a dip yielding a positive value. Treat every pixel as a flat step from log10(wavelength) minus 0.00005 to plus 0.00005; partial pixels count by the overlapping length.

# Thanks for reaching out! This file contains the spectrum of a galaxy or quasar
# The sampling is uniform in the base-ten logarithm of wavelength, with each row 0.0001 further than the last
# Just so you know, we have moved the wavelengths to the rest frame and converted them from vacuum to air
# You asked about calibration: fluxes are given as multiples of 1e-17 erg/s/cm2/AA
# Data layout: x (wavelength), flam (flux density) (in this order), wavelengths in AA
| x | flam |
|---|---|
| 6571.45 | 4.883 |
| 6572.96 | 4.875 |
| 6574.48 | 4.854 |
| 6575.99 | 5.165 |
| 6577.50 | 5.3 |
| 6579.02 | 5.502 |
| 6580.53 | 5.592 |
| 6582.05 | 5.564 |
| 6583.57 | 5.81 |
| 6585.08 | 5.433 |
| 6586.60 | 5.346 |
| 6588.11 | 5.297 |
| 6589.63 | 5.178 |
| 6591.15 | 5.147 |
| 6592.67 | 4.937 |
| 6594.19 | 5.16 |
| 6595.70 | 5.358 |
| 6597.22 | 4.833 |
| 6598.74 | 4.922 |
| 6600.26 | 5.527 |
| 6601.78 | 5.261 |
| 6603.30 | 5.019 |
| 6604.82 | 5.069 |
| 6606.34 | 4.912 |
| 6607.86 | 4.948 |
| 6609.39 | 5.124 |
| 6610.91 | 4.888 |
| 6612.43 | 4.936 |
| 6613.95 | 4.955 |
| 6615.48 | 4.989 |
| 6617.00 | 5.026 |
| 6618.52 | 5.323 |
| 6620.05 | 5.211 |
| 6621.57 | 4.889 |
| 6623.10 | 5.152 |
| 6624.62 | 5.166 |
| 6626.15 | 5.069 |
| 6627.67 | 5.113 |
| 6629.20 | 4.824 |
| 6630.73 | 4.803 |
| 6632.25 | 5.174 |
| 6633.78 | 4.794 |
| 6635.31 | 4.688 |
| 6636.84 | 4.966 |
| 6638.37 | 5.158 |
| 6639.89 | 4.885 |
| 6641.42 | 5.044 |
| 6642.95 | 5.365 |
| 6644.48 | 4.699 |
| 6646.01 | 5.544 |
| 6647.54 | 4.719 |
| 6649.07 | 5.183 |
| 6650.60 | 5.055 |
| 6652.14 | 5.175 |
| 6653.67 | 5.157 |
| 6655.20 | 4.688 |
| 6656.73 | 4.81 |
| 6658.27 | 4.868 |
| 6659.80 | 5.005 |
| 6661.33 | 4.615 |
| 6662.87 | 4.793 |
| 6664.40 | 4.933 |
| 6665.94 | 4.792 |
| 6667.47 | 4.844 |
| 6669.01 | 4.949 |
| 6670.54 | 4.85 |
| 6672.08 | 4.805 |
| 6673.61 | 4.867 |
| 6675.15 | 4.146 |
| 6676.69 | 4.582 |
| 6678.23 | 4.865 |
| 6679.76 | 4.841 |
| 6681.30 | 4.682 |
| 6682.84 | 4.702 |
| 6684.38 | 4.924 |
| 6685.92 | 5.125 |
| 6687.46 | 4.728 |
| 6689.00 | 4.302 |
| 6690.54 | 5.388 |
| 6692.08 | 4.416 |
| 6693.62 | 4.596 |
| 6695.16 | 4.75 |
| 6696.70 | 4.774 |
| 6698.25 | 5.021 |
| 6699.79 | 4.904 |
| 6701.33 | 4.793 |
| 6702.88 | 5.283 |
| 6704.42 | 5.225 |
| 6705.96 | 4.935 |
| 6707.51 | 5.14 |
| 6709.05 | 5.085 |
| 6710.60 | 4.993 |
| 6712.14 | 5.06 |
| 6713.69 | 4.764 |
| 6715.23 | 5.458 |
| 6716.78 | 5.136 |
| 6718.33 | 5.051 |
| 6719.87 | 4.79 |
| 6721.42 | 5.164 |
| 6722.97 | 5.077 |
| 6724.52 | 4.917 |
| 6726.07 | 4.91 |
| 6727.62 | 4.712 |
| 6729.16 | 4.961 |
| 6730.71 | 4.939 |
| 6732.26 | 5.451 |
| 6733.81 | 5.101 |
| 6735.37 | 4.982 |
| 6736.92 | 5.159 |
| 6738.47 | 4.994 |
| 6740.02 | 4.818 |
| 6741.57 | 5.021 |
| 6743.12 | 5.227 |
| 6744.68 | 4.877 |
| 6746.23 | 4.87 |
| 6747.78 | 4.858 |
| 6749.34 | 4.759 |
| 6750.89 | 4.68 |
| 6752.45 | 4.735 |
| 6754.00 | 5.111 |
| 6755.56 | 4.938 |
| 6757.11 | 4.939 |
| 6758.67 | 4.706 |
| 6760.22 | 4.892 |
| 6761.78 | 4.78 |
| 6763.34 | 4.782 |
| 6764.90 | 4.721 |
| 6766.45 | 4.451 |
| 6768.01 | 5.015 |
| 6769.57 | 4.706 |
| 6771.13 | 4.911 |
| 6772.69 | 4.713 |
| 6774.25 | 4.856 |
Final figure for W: 3.4 AA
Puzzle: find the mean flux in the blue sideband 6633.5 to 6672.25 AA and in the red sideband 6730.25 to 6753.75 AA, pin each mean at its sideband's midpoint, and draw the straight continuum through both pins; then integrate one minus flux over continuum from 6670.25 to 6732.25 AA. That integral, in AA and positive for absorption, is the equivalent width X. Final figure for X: 0.7 AA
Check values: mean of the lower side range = 4.94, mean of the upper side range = 4.97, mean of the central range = 4.9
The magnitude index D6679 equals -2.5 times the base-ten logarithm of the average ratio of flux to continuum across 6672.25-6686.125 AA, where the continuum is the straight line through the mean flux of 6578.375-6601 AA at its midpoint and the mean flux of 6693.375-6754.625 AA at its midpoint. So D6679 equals 0.08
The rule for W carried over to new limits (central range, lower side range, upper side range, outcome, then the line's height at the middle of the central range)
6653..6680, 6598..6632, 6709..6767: 1.1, 5.01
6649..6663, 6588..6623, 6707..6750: 0.3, 5.05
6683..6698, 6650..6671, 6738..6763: 0.3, 4.89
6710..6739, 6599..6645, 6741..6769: -0.8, 4.89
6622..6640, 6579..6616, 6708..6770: 0.5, 5.13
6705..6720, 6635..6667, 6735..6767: -0.4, 4.91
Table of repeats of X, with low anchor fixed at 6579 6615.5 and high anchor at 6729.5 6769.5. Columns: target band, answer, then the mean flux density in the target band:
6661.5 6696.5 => 1.9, 4.76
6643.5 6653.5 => 0.0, 5.07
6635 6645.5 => 0.2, 5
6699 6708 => -0.1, 5.04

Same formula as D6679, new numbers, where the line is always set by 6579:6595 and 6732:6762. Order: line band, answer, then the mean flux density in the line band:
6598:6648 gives 0.047 mag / 5.04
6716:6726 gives -0.001 mag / 5.01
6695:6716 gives 0.005 mag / 5.02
